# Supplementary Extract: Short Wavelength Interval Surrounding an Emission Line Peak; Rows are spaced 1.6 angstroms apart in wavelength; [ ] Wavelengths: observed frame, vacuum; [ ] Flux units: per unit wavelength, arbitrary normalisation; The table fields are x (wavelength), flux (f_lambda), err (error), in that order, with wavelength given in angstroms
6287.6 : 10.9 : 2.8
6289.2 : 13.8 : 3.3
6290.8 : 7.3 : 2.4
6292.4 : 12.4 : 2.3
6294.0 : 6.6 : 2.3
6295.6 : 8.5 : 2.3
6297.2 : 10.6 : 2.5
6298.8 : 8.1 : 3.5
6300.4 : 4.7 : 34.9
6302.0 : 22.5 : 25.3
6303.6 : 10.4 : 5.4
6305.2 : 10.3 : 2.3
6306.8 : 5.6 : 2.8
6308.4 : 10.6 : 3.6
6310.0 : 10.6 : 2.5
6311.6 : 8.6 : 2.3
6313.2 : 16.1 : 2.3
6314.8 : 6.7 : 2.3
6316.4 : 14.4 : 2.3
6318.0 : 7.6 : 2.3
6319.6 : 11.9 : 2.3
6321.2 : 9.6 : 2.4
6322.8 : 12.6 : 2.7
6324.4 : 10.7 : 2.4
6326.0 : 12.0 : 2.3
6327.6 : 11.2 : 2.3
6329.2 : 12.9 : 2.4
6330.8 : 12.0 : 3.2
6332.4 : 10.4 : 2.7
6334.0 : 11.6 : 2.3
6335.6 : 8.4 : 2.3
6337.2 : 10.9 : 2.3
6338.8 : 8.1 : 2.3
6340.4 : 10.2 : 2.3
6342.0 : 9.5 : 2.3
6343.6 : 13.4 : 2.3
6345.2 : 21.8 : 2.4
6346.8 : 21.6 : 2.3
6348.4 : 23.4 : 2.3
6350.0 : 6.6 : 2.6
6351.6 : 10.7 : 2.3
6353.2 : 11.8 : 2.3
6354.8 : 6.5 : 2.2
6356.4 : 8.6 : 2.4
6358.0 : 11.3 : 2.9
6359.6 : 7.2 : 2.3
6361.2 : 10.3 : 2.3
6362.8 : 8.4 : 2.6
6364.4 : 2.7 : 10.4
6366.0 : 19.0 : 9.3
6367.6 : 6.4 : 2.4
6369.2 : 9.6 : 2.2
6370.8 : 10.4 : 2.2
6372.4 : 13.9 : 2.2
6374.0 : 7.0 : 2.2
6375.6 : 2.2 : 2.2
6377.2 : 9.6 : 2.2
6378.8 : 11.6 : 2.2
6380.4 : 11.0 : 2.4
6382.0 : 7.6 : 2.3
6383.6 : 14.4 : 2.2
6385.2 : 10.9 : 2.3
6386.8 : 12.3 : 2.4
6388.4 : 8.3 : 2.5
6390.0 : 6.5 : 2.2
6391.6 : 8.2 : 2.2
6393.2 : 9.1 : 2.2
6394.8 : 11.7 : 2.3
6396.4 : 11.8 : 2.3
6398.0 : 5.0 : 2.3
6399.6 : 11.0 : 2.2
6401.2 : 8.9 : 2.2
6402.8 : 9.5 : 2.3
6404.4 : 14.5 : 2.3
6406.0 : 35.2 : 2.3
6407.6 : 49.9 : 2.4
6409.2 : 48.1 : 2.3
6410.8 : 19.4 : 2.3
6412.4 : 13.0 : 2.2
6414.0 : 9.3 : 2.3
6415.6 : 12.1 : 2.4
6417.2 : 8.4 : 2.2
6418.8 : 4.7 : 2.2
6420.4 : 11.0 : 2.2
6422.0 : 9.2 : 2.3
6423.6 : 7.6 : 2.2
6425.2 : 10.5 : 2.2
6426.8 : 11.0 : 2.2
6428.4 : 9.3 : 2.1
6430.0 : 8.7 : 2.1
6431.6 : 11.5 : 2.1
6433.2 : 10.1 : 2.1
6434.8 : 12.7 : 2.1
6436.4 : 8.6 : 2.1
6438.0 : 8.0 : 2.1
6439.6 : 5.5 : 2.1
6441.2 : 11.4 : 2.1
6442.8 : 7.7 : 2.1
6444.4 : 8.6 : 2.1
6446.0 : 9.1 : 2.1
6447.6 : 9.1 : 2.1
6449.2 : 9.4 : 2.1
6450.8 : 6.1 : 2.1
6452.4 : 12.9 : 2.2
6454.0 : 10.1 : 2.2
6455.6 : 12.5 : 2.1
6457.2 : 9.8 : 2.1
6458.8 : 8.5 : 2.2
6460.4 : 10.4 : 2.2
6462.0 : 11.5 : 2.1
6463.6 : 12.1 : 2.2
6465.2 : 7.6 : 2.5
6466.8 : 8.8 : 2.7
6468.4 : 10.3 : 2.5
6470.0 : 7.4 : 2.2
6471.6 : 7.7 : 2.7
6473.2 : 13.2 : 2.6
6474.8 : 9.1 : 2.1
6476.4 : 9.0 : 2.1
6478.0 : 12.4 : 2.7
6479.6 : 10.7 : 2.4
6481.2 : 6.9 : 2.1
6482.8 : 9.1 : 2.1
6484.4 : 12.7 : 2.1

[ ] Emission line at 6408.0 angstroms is [O III] 5007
